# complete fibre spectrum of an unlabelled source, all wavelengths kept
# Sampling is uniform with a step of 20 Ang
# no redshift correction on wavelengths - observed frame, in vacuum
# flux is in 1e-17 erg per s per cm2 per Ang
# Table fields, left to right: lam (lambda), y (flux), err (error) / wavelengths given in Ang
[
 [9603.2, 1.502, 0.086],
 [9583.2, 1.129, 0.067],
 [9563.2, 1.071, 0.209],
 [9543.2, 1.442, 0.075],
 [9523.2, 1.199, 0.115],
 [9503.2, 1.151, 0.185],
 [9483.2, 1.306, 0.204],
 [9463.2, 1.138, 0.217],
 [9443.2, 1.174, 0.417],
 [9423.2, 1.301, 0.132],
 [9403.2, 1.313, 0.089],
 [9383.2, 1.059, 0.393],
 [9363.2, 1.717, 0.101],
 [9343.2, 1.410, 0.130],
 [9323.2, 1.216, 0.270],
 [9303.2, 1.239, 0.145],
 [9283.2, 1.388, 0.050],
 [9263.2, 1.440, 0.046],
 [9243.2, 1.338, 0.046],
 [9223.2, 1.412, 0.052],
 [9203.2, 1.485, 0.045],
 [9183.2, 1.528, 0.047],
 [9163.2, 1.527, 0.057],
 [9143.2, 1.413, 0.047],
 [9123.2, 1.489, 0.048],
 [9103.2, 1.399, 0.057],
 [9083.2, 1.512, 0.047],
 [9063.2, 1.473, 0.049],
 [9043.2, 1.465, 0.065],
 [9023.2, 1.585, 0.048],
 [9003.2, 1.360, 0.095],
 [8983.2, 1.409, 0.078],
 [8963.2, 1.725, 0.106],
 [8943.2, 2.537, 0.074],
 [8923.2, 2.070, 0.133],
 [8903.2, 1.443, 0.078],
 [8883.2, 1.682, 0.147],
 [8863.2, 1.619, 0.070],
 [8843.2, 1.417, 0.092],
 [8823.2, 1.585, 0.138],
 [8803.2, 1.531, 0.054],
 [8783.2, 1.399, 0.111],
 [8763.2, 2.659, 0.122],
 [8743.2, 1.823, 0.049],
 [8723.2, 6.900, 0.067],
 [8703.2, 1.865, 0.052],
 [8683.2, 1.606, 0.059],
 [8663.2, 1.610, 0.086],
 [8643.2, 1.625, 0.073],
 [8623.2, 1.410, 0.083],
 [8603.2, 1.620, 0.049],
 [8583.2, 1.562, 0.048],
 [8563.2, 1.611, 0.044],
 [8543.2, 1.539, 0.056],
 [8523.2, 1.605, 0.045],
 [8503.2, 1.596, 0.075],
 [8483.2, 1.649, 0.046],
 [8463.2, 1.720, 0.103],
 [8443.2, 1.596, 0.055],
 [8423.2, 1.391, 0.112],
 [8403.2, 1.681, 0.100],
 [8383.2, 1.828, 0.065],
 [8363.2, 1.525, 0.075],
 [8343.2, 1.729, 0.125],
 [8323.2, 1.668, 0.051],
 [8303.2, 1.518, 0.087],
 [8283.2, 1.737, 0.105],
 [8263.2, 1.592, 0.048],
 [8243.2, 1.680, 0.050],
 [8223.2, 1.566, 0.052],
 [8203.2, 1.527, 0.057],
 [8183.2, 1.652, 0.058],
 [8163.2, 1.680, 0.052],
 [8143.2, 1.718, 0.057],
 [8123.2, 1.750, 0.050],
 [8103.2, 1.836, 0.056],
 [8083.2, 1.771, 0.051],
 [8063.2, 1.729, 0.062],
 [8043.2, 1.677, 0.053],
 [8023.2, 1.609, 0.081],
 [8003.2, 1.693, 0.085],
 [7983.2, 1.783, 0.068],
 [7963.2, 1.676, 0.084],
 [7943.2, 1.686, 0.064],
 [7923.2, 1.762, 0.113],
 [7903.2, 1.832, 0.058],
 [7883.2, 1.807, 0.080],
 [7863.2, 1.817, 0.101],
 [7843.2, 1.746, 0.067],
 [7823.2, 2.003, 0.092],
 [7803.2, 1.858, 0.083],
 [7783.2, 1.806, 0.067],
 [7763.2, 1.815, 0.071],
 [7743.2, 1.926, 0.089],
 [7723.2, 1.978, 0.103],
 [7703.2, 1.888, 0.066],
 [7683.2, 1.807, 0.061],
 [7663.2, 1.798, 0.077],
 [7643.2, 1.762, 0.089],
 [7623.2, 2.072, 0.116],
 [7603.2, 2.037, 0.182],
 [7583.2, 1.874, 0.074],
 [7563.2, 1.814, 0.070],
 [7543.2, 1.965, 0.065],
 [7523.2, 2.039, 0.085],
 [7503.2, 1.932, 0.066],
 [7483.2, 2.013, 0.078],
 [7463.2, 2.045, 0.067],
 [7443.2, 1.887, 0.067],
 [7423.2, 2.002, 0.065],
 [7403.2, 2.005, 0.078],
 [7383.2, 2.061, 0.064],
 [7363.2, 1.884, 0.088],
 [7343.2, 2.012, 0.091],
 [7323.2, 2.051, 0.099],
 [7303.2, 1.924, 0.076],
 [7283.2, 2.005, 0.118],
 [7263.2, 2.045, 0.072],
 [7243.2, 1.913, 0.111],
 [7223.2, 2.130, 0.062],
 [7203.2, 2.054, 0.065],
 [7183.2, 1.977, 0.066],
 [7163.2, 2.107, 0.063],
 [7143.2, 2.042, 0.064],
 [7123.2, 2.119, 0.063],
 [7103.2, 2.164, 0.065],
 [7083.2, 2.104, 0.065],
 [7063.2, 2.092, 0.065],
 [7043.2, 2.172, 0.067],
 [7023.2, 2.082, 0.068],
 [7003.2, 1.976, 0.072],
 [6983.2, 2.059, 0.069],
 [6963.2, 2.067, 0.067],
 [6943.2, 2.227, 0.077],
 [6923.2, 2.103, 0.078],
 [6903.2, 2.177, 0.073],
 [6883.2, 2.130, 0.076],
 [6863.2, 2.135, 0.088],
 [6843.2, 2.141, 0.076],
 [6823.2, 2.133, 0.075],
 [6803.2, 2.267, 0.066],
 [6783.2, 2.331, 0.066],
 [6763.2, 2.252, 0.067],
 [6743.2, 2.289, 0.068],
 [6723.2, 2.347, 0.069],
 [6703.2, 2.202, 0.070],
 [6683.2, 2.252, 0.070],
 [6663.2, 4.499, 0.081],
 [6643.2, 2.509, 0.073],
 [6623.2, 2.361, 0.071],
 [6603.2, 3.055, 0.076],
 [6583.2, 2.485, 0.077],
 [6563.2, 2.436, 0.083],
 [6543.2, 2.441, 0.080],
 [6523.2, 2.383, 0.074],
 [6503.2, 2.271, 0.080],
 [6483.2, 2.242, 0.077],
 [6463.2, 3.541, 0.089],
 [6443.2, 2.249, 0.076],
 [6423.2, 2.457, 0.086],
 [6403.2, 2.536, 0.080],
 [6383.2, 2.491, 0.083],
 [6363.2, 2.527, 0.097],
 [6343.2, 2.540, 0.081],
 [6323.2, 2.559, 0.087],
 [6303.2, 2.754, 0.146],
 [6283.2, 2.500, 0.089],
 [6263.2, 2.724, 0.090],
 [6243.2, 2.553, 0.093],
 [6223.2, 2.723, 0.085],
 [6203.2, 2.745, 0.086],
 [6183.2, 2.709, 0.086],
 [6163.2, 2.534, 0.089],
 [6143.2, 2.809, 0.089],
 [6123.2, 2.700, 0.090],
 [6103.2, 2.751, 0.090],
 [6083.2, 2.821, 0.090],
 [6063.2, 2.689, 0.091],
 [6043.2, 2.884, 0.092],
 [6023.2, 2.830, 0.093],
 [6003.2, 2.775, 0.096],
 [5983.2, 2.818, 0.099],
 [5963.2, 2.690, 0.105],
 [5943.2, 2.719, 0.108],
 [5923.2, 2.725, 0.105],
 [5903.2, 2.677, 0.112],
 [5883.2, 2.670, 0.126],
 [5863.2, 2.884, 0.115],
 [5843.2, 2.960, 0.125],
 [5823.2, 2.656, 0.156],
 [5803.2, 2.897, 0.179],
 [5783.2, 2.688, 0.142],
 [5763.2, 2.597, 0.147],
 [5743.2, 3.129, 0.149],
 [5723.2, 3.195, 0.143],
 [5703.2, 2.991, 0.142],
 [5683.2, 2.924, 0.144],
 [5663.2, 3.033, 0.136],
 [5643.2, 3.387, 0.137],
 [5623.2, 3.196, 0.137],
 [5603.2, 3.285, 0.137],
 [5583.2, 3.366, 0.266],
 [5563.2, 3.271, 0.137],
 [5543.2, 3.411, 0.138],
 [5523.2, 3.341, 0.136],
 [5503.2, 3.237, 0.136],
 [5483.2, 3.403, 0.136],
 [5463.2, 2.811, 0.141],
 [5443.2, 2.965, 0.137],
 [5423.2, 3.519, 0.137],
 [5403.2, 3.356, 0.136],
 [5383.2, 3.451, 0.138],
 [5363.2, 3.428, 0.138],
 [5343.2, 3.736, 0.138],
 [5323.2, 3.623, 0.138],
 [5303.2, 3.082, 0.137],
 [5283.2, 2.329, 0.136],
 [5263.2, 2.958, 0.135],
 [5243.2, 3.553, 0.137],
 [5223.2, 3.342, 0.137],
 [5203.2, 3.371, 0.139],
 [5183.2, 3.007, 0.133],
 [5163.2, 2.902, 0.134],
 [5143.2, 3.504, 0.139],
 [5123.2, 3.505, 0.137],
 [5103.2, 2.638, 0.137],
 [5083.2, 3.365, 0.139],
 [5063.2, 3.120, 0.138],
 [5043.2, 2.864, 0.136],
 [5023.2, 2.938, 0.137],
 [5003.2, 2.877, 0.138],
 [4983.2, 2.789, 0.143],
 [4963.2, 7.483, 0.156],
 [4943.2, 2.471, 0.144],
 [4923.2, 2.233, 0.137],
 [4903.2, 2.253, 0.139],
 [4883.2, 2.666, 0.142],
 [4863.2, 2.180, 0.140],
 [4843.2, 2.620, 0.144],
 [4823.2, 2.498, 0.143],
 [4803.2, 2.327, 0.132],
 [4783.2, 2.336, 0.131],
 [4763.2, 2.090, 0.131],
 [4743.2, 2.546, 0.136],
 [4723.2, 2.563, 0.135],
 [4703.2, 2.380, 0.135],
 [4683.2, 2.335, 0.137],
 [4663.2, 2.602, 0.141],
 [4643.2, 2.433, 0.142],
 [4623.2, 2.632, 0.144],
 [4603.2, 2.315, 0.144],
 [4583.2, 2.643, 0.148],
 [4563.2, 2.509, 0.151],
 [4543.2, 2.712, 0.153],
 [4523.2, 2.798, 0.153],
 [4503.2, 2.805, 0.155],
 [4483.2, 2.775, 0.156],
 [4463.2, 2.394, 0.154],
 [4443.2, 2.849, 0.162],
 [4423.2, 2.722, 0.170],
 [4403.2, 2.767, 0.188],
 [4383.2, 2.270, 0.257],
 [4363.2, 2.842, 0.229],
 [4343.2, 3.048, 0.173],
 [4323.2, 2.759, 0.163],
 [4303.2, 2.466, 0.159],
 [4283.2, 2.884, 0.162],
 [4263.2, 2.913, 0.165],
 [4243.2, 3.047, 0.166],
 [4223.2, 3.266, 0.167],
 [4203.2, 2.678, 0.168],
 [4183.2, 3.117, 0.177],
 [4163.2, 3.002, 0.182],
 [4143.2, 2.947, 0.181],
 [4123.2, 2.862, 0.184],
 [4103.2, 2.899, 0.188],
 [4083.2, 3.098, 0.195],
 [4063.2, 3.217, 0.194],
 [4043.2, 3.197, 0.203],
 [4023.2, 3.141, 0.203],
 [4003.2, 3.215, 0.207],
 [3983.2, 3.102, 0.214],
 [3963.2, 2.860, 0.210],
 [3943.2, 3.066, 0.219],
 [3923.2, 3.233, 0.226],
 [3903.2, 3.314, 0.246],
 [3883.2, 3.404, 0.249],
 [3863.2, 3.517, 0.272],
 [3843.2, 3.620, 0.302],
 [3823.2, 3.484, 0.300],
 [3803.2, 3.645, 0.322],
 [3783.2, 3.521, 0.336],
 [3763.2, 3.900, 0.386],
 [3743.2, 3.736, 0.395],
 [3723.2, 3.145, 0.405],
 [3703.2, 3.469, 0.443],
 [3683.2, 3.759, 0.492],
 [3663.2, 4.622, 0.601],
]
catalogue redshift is 0.330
